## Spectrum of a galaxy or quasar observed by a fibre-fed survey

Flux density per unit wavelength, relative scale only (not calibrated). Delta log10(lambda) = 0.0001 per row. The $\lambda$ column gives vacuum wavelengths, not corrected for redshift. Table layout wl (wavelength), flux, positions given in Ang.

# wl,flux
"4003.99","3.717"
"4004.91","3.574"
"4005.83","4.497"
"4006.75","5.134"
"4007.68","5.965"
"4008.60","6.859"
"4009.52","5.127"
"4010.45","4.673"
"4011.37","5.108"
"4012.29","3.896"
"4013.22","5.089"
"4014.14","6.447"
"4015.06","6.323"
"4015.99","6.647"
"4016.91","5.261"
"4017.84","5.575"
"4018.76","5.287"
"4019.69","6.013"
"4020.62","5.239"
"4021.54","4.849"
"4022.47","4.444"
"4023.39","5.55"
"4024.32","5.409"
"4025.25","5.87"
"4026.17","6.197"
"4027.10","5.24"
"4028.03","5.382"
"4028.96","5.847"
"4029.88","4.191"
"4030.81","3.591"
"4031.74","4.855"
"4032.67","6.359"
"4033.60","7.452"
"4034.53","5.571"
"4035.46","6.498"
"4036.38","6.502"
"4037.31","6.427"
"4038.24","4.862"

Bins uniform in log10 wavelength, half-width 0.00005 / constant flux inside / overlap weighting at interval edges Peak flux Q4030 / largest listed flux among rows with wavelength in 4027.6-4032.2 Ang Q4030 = 5.847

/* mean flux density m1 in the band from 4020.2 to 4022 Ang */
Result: 5.06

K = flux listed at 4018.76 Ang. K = 5.287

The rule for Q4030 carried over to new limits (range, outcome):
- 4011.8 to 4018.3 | 6.647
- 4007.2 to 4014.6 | 6.859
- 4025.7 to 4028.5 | 6.197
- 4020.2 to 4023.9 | 5.55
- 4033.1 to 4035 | 7.452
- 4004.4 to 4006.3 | 4.497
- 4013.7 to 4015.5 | 6.447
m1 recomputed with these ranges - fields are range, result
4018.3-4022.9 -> 5.17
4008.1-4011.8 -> 5.45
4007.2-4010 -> 5.96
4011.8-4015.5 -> 5.44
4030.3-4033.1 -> 4.9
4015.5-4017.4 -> 5.94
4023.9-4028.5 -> 5.62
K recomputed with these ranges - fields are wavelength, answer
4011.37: 5.108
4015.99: 6.647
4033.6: 7.452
